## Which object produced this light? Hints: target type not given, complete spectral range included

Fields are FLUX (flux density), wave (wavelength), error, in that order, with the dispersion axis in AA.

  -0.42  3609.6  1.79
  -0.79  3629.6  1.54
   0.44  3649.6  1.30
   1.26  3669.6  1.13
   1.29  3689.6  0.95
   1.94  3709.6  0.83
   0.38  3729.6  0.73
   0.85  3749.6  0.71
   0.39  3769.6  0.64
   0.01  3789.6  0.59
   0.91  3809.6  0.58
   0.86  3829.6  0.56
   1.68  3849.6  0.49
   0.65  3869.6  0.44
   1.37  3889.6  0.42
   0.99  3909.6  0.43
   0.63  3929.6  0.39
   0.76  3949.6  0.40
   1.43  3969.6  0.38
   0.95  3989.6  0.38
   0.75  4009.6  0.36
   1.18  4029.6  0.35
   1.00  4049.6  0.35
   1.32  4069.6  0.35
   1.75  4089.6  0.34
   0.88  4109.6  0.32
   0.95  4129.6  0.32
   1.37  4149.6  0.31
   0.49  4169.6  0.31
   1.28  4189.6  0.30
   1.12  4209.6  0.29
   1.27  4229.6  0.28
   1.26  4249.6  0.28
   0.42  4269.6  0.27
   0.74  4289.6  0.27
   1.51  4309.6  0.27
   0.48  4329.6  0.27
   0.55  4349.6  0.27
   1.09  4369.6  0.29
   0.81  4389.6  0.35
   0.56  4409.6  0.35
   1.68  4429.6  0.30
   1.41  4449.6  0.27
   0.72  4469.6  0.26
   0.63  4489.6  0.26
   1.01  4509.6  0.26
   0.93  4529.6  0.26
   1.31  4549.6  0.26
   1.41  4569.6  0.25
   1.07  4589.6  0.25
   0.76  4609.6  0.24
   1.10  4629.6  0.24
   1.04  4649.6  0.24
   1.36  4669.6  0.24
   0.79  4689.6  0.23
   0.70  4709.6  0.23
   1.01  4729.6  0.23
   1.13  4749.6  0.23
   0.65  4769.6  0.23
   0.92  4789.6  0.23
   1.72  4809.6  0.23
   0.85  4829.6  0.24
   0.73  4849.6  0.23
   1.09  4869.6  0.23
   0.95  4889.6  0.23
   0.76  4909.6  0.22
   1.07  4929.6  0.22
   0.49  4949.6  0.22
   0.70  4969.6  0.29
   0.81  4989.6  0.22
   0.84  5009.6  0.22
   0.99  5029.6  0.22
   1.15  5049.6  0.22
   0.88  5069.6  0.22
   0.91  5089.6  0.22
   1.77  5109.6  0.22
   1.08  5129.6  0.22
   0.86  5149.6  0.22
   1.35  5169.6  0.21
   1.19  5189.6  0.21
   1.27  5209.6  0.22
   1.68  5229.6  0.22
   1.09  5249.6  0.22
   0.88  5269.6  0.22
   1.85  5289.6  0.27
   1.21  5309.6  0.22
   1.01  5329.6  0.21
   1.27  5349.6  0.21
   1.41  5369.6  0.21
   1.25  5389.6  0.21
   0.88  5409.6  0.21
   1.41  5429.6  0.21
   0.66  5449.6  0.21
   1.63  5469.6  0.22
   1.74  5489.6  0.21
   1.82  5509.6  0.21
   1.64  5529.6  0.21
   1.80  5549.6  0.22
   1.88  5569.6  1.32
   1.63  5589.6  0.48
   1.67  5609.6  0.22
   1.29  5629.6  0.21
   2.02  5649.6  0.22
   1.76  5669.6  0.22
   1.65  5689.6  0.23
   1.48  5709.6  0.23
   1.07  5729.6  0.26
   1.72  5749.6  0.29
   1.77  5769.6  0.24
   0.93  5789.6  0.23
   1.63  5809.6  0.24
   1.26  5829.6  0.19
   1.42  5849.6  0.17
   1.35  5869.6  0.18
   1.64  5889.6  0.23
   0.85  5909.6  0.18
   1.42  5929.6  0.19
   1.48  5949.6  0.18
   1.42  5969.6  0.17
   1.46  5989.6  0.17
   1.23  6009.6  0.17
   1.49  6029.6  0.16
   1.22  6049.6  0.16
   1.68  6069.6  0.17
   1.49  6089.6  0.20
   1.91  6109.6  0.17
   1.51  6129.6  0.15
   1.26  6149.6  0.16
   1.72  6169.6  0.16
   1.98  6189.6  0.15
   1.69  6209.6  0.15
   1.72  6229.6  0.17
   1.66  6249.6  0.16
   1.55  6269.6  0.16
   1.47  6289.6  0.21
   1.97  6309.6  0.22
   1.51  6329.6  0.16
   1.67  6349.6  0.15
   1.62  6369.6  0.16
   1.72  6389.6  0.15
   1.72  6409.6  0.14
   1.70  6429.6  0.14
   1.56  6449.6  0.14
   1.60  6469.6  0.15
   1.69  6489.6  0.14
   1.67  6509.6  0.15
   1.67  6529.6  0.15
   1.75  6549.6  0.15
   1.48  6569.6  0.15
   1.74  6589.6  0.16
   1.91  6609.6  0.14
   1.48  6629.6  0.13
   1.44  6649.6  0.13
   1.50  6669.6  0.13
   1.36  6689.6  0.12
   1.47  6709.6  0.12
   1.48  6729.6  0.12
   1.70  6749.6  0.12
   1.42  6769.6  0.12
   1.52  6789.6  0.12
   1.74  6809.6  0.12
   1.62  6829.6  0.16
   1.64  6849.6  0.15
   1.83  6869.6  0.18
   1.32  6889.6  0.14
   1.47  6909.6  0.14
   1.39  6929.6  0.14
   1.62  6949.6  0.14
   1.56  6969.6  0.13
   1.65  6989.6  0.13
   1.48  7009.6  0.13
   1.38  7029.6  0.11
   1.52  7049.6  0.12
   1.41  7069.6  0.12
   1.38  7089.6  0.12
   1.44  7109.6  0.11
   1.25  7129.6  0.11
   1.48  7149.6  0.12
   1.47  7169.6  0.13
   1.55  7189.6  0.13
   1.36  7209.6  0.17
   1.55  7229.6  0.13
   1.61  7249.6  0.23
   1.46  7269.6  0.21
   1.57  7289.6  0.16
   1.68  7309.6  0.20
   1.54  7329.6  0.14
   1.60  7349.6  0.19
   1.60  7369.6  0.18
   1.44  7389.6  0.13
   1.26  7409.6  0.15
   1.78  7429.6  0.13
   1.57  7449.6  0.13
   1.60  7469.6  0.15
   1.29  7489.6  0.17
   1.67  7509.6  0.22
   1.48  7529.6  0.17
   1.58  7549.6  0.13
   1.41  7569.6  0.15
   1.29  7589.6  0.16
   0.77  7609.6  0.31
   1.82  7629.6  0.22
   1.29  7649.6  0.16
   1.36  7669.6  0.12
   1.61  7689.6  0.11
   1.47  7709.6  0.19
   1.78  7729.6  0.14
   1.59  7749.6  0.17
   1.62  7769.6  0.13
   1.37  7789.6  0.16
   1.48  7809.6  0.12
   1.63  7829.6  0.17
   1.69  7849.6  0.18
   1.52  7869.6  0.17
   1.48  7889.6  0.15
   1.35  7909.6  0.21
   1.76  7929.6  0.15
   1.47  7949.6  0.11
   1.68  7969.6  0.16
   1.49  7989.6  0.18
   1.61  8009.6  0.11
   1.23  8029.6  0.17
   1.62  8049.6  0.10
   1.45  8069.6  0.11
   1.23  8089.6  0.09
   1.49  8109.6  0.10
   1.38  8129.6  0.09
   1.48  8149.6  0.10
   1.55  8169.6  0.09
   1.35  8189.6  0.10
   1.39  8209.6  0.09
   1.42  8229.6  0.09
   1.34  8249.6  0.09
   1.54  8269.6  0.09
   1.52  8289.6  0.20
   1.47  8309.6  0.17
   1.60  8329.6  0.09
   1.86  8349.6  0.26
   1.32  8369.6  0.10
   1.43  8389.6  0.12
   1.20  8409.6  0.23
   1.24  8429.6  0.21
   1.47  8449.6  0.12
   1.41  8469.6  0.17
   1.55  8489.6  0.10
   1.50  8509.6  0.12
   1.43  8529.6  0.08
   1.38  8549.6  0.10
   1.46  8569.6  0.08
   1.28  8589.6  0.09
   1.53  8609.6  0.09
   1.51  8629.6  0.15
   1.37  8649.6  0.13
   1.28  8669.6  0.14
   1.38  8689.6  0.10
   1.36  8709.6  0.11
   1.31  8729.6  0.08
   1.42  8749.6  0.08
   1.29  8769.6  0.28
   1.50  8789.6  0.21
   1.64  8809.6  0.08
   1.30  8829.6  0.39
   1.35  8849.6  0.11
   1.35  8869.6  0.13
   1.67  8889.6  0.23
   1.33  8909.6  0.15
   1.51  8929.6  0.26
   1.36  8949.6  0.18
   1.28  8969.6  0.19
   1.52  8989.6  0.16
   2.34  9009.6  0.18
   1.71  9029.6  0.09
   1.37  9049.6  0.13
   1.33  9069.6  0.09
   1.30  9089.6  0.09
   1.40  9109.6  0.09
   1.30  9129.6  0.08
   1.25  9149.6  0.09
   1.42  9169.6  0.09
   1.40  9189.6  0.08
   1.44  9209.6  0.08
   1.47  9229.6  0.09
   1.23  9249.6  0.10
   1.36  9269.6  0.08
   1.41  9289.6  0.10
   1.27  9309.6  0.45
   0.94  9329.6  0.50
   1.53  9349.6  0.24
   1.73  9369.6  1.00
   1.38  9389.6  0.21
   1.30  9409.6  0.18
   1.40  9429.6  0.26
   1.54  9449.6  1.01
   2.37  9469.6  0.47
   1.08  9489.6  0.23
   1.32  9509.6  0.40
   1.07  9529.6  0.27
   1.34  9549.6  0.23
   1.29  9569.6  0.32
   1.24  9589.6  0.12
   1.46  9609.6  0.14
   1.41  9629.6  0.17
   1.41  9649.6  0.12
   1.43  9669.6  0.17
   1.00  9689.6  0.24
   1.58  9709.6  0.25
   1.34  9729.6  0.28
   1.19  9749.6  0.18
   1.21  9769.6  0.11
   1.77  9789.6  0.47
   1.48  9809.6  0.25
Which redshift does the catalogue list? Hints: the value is 0.37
